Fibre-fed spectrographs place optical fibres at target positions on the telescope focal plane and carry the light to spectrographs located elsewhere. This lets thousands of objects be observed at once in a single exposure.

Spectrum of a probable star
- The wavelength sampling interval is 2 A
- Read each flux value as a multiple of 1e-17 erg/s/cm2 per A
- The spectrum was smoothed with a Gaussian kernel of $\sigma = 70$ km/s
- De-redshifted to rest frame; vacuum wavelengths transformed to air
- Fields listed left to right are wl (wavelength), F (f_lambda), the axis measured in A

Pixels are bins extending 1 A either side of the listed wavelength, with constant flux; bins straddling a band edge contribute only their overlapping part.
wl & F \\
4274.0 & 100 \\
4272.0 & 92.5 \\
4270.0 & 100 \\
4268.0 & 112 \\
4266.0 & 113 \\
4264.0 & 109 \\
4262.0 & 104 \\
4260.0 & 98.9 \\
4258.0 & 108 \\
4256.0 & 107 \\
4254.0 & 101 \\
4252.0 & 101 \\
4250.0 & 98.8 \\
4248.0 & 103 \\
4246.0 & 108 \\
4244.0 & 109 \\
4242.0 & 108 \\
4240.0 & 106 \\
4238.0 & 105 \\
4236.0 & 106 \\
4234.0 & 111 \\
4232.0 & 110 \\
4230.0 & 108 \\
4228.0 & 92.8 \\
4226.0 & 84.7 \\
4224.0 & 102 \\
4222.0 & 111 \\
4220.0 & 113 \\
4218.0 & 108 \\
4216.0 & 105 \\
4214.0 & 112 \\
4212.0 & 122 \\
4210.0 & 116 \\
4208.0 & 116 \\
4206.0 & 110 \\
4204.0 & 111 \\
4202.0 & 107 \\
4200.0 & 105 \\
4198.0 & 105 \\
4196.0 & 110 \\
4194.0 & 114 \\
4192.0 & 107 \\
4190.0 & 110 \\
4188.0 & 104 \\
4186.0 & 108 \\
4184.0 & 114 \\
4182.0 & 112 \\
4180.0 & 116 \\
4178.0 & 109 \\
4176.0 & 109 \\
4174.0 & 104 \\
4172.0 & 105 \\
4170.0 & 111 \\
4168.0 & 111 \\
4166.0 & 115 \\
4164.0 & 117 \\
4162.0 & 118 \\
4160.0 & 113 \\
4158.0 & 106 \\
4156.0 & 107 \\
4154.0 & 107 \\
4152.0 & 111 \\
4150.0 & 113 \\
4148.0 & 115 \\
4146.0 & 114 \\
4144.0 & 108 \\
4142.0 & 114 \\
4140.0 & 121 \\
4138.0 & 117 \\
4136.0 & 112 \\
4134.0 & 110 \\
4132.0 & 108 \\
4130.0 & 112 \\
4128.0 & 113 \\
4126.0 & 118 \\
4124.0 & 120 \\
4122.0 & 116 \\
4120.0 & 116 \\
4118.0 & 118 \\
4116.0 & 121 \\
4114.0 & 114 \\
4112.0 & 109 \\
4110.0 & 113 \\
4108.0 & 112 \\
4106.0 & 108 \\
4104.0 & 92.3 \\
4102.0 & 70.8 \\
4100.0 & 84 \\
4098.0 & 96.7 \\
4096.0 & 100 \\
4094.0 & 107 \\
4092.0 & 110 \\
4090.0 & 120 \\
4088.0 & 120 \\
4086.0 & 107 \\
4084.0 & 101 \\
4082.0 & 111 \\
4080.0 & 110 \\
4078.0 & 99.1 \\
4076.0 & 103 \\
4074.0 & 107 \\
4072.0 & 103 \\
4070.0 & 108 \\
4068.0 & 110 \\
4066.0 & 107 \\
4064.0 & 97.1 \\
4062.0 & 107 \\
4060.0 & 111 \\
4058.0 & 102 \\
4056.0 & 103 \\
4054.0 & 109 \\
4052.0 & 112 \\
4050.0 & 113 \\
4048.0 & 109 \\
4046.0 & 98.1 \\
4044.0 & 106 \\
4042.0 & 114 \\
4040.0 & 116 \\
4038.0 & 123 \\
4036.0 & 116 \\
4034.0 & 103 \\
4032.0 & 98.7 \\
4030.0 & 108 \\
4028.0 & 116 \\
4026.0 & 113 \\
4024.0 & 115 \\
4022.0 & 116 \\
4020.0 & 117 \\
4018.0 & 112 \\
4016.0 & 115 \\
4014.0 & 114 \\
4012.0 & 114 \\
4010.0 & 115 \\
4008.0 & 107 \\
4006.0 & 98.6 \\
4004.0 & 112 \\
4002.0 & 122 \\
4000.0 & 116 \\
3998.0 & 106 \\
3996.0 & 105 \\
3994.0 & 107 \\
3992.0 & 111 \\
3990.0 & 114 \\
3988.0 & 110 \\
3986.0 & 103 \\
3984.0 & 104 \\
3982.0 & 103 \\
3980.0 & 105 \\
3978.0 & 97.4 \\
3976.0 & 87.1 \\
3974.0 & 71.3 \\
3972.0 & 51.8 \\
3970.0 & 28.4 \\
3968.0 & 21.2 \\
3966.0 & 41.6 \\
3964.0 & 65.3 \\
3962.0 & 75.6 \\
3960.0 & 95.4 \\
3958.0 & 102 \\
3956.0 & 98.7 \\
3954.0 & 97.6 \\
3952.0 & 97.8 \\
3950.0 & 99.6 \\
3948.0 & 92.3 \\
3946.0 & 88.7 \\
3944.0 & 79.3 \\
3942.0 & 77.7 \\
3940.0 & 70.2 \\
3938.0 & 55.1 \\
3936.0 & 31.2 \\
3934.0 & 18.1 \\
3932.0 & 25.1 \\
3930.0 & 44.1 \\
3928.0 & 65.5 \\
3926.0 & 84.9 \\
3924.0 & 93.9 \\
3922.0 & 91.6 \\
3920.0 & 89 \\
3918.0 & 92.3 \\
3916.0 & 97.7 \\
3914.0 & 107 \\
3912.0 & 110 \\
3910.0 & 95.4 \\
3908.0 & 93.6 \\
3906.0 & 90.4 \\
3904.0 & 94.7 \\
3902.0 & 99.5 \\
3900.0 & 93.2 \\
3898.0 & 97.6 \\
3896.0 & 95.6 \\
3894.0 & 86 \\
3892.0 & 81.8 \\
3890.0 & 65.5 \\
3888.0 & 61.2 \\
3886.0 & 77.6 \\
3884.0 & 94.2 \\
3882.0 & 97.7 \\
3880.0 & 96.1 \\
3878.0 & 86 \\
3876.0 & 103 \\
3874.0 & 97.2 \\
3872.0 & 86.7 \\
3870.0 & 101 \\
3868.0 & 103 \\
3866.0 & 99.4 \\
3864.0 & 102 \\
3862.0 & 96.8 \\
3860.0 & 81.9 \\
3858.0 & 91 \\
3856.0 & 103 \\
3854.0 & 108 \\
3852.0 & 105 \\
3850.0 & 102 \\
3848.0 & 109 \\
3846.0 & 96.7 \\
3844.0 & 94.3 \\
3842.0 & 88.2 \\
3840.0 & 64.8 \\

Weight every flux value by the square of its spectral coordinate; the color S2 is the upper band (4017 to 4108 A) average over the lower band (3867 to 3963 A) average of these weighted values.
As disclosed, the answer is 1.36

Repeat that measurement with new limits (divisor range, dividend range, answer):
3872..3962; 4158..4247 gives 1.49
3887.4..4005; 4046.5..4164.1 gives 1.38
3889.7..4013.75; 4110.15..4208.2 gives 1.42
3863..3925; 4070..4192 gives 1.33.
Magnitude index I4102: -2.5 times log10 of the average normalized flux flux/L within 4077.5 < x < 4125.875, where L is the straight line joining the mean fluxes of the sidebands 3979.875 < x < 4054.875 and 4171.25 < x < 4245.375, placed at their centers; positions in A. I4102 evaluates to 0.02 mag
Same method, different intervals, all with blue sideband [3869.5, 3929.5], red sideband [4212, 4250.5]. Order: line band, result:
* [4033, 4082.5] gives -0.11 mag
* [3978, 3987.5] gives -0.10 mag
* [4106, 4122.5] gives -0.14 mag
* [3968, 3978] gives 0.49 mag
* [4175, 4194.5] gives -0.07 mag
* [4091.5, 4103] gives 0.06 mag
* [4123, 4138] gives -0.13 mag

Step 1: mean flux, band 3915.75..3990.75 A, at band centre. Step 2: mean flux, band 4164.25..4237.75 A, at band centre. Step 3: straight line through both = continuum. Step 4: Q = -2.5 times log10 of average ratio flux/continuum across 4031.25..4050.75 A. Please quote -0.23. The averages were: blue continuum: 77.7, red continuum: 109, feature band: 110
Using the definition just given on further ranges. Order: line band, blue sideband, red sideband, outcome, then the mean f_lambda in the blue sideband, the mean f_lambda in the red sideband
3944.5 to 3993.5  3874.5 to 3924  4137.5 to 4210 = 0.13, 91.6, 111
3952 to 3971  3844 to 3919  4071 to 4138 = 0.36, 94.6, 108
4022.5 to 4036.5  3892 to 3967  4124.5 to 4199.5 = -0.16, 82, 111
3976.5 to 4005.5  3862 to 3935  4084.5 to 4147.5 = -0.12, 86.7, 110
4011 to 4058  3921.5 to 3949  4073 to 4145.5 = -0.23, 65.1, 109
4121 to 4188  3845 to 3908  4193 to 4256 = -0.08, 93.6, 107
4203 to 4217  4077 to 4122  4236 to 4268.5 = -0.07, 107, 106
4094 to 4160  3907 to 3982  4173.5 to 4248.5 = -0.11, 77.1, 108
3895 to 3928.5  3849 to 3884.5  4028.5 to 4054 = 0.07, 97.5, 110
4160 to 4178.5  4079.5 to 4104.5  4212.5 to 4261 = -0.07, 102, 105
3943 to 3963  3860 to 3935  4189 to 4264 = -0.03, 86.8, 107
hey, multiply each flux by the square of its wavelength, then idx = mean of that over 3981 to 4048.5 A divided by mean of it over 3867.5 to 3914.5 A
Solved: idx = 1.3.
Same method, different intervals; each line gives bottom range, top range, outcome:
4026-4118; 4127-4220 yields 1.09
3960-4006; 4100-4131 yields 1.31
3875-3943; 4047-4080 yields 1.42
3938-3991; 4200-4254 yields 1.46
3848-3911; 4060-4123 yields 1.27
